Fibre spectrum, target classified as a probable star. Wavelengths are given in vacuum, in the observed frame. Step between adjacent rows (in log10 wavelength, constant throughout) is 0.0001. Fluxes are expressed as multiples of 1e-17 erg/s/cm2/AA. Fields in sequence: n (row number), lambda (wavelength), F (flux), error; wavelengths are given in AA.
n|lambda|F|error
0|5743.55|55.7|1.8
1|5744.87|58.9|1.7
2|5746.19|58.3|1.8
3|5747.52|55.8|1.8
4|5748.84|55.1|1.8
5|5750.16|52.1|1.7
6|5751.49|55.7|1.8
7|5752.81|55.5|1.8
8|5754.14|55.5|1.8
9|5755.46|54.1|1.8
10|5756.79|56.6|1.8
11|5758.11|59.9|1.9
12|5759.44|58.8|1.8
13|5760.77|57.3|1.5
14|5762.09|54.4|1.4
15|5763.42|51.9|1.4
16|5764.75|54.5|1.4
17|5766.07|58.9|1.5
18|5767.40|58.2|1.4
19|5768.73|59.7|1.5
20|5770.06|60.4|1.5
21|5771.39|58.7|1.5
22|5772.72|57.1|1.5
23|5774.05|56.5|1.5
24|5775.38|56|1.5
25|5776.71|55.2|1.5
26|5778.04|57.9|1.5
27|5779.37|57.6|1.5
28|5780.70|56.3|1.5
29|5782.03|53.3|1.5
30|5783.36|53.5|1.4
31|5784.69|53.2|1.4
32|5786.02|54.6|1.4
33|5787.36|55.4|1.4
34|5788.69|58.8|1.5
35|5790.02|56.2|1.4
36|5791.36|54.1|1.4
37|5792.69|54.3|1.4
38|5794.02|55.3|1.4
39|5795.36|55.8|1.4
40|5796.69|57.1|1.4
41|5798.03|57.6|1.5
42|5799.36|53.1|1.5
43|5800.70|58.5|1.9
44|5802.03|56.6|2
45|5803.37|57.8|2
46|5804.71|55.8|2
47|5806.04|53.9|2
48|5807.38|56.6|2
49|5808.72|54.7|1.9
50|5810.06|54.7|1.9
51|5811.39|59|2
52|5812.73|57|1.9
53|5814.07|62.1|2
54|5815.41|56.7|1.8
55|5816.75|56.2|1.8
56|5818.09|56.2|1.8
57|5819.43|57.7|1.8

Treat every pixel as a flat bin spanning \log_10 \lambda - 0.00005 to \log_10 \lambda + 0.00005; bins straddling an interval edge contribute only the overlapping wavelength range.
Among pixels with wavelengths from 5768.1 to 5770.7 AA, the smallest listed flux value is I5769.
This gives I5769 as 59.7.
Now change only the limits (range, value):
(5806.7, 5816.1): 54.7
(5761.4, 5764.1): 51.9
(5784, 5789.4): 53.2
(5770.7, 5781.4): 55.2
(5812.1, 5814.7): 57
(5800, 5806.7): 53.9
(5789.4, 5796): 54.1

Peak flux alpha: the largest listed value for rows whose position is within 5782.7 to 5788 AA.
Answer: 55.4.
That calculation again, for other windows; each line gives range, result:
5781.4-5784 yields 53.5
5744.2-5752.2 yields 58.9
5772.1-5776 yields 57.1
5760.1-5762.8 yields 57.3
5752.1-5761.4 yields 59.9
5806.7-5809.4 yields 56.6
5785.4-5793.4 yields 58.8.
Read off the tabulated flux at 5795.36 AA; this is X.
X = 55.8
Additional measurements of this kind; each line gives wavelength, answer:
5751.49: 55.7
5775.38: 56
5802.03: 56.6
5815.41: 56.7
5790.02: 56.2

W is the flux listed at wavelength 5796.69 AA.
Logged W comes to 57.1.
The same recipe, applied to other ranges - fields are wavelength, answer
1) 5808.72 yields 54.7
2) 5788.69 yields 58.8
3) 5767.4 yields 58.2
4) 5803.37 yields 57.8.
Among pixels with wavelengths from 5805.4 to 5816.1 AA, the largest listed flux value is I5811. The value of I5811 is 62.1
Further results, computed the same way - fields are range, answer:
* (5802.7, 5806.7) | 57.8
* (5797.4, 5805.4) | 58.5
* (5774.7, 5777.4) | 56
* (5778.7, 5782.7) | 57.6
